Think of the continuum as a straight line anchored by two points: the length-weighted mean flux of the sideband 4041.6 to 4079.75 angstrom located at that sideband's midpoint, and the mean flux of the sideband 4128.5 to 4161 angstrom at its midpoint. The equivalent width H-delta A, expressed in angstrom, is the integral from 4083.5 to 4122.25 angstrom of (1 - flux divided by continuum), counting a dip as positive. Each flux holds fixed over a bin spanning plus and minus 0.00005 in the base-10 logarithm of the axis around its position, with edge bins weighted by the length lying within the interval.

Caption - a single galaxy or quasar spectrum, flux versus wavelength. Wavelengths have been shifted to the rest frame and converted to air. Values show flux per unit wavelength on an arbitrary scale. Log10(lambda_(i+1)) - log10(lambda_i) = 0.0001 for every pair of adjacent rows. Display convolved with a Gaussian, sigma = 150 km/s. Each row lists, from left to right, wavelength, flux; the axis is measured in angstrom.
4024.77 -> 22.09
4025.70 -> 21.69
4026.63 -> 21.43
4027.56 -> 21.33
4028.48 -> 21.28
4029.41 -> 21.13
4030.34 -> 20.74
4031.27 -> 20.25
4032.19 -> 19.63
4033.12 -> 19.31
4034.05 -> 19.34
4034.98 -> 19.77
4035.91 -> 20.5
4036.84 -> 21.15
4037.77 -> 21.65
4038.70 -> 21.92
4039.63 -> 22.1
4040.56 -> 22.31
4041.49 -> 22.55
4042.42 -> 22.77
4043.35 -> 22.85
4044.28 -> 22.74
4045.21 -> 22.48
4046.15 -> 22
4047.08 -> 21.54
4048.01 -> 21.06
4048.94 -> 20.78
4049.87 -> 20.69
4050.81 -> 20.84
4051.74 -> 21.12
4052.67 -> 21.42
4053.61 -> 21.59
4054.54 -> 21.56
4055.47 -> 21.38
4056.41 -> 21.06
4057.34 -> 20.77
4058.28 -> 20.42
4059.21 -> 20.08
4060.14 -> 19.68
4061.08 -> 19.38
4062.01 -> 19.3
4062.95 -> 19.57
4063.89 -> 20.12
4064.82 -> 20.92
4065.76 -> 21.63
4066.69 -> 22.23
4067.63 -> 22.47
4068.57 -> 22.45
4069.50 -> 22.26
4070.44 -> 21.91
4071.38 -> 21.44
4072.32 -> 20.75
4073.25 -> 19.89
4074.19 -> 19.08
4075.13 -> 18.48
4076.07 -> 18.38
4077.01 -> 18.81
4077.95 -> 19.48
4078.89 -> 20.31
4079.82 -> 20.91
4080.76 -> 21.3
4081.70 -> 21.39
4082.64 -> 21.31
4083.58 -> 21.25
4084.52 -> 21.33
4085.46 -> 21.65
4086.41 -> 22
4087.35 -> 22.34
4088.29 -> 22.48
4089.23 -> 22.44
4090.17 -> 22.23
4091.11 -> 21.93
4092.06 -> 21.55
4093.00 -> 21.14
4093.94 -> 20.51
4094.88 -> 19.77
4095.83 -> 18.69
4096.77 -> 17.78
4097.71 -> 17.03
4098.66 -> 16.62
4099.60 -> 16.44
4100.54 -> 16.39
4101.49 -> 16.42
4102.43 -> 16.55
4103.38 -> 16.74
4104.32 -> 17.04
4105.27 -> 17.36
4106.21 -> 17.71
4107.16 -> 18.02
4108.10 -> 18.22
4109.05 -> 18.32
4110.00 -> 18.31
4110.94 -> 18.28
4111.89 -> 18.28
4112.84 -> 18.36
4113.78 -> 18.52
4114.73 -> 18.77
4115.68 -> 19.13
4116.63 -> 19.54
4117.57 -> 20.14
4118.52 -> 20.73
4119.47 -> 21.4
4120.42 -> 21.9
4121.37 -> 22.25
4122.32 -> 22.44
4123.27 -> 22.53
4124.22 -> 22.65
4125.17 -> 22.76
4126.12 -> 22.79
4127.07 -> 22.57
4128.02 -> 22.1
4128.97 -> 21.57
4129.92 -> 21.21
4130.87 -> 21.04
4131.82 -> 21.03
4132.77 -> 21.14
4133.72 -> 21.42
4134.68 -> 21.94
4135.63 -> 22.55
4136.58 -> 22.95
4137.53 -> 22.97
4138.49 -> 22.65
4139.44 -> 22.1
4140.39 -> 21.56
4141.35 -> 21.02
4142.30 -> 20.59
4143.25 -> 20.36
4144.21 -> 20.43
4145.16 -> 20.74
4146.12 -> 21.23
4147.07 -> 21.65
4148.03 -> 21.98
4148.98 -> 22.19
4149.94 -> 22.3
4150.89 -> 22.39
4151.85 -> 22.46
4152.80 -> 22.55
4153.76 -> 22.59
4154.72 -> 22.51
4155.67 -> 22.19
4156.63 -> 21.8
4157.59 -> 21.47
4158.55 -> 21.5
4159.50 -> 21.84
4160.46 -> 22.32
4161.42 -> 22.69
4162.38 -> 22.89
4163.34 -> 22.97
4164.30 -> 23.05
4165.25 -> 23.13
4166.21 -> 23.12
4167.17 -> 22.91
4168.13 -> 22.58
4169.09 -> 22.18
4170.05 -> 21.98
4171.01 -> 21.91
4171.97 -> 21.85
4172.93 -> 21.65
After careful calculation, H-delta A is 3.5 angstrom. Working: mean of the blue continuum 20.9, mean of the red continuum 21.8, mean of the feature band 19.4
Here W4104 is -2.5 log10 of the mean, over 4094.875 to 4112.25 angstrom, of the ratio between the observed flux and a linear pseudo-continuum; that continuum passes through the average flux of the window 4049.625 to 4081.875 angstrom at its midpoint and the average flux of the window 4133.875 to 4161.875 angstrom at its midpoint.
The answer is 0.21 mag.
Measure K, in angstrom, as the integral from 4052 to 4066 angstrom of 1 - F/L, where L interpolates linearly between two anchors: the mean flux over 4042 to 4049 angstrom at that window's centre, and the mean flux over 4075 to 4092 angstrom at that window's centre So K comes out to 0.74 angstrom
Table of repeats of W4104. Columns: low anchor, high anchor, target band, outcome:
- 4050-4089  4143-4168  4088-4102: 0.10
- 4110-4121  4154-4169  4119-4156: -0.05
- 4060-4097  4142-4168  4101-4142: 0.06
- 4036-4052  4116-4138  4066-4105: 0.09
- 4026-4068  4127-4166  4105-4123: 0.12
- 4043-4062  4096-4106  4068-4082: -0.07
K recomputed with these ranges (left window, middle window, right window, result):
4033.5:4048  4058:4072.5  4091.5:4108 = -0.57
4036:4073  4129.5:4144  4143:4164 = 0.17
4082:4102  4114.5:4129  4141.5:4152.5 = -0.45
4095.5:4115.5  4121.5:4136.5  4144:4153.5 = -1.58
